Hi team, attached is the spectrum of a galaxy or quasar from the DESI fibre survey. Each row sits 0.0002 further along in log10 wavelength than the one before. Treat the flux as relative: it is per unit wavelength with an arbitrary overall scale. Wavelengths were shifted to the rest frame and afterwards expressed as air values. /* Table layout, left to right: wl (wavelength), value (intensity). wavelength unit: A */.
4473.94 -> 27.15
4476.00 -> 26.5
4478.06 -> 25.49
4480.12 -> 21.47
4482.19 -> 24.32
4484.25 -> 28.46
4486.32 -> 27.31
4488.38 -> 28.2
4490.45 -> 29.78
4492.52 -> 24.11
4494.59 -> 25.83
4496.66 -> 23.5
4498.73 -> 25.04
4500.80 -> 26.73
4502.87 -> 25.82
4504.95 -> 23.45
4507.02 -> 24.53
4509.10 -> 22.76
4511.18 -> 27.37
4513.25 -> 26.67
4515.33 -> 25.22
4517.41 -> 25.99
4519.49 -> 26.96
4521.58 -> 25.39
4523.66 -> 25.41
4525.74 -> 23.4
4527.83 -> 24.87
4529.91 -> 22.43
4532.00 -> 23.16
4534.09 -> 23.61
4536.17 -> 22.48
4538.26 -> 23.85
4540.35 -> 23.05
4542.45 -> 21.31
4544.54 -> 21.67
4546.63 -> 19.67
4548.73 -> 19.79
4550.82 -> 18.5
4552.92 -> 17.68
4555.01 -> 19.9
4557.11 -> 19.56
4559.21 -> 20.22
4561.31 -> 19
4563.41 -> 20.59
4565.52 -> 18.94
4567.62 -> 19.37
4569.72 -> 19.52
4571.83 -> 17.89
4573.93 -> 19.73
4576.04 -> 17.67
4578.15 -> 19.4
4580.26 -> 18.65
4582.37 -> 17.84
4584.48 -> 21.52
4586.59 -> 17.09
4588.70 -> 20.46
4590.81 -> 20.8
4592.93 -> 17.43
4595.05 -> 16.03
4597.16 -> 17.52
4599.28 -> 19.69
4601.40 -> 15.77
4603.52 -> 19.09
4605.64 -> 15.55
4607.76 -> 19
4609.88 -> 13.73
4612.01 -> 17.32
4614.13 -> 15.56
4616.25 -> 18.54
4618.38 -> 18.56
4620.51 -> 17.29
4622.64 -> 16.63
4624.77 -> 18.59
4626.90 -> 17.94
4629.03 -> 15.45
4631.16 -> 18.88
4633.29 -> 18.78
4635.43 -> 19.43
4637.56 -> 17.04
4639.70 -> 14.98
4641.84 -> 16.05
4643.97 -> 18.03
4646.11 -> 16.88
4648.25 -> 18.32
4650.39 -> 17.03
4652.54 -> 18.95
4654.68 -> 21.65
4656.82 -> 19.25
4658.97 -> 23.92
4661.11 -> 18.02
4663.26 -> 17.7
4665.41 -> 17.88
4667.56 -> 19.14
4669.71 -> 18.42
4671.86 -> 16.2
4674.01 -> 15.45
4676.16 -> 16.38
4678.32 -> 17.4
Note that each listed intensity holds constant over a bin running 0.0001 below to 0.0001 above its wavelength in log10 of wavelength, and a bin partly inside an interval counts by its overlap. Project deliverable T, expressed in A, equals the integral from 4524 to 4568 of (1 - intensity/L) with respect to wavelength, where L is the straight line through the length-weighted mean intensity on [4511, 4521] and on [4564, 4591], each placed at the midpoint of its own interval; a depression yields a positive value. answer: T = 3.16 A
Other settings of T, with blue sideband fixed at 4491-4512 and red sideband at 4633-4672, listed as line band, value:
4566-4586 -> 2.5 A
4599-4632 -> 4.4 A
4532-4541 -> 0.1 A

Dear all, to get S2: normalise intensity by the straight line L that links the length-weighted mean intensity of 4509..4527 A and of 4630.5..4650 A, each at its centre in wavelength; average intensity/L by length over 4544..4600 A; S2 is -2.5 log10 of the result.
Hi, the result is 0.155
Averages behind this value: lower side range 25.6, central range 19.1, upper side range 17.6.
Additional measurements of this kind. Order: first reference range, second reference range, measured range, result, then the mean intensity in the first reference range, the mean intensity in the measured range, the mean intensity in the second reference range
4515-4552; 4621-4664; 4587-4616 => 0.143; 23.1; 17.6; 18.2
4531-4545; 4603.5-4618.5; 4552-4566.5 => 0.088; 22.8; 19.4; 17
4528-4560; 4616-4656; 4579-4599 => 0.053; 21.2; 18.6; 17.8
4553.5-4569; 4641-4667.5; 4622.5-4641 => 0.081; 19.6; 17.5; 18.7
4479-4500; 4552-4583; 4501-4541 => -0.069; 25.8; 24.6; 19.1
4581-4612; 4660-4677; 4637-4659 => -0.034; 17.9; 18.1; 17.4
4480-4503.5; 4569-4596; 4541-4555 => 0.088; 26.1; 19.9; 18.8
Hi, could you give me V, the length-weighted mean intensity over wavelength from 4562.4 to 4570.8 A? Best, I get 19.6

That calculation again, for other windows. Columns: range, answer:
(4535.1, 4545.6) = 22.5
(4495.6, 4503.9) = 25.3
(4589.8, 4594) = 19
